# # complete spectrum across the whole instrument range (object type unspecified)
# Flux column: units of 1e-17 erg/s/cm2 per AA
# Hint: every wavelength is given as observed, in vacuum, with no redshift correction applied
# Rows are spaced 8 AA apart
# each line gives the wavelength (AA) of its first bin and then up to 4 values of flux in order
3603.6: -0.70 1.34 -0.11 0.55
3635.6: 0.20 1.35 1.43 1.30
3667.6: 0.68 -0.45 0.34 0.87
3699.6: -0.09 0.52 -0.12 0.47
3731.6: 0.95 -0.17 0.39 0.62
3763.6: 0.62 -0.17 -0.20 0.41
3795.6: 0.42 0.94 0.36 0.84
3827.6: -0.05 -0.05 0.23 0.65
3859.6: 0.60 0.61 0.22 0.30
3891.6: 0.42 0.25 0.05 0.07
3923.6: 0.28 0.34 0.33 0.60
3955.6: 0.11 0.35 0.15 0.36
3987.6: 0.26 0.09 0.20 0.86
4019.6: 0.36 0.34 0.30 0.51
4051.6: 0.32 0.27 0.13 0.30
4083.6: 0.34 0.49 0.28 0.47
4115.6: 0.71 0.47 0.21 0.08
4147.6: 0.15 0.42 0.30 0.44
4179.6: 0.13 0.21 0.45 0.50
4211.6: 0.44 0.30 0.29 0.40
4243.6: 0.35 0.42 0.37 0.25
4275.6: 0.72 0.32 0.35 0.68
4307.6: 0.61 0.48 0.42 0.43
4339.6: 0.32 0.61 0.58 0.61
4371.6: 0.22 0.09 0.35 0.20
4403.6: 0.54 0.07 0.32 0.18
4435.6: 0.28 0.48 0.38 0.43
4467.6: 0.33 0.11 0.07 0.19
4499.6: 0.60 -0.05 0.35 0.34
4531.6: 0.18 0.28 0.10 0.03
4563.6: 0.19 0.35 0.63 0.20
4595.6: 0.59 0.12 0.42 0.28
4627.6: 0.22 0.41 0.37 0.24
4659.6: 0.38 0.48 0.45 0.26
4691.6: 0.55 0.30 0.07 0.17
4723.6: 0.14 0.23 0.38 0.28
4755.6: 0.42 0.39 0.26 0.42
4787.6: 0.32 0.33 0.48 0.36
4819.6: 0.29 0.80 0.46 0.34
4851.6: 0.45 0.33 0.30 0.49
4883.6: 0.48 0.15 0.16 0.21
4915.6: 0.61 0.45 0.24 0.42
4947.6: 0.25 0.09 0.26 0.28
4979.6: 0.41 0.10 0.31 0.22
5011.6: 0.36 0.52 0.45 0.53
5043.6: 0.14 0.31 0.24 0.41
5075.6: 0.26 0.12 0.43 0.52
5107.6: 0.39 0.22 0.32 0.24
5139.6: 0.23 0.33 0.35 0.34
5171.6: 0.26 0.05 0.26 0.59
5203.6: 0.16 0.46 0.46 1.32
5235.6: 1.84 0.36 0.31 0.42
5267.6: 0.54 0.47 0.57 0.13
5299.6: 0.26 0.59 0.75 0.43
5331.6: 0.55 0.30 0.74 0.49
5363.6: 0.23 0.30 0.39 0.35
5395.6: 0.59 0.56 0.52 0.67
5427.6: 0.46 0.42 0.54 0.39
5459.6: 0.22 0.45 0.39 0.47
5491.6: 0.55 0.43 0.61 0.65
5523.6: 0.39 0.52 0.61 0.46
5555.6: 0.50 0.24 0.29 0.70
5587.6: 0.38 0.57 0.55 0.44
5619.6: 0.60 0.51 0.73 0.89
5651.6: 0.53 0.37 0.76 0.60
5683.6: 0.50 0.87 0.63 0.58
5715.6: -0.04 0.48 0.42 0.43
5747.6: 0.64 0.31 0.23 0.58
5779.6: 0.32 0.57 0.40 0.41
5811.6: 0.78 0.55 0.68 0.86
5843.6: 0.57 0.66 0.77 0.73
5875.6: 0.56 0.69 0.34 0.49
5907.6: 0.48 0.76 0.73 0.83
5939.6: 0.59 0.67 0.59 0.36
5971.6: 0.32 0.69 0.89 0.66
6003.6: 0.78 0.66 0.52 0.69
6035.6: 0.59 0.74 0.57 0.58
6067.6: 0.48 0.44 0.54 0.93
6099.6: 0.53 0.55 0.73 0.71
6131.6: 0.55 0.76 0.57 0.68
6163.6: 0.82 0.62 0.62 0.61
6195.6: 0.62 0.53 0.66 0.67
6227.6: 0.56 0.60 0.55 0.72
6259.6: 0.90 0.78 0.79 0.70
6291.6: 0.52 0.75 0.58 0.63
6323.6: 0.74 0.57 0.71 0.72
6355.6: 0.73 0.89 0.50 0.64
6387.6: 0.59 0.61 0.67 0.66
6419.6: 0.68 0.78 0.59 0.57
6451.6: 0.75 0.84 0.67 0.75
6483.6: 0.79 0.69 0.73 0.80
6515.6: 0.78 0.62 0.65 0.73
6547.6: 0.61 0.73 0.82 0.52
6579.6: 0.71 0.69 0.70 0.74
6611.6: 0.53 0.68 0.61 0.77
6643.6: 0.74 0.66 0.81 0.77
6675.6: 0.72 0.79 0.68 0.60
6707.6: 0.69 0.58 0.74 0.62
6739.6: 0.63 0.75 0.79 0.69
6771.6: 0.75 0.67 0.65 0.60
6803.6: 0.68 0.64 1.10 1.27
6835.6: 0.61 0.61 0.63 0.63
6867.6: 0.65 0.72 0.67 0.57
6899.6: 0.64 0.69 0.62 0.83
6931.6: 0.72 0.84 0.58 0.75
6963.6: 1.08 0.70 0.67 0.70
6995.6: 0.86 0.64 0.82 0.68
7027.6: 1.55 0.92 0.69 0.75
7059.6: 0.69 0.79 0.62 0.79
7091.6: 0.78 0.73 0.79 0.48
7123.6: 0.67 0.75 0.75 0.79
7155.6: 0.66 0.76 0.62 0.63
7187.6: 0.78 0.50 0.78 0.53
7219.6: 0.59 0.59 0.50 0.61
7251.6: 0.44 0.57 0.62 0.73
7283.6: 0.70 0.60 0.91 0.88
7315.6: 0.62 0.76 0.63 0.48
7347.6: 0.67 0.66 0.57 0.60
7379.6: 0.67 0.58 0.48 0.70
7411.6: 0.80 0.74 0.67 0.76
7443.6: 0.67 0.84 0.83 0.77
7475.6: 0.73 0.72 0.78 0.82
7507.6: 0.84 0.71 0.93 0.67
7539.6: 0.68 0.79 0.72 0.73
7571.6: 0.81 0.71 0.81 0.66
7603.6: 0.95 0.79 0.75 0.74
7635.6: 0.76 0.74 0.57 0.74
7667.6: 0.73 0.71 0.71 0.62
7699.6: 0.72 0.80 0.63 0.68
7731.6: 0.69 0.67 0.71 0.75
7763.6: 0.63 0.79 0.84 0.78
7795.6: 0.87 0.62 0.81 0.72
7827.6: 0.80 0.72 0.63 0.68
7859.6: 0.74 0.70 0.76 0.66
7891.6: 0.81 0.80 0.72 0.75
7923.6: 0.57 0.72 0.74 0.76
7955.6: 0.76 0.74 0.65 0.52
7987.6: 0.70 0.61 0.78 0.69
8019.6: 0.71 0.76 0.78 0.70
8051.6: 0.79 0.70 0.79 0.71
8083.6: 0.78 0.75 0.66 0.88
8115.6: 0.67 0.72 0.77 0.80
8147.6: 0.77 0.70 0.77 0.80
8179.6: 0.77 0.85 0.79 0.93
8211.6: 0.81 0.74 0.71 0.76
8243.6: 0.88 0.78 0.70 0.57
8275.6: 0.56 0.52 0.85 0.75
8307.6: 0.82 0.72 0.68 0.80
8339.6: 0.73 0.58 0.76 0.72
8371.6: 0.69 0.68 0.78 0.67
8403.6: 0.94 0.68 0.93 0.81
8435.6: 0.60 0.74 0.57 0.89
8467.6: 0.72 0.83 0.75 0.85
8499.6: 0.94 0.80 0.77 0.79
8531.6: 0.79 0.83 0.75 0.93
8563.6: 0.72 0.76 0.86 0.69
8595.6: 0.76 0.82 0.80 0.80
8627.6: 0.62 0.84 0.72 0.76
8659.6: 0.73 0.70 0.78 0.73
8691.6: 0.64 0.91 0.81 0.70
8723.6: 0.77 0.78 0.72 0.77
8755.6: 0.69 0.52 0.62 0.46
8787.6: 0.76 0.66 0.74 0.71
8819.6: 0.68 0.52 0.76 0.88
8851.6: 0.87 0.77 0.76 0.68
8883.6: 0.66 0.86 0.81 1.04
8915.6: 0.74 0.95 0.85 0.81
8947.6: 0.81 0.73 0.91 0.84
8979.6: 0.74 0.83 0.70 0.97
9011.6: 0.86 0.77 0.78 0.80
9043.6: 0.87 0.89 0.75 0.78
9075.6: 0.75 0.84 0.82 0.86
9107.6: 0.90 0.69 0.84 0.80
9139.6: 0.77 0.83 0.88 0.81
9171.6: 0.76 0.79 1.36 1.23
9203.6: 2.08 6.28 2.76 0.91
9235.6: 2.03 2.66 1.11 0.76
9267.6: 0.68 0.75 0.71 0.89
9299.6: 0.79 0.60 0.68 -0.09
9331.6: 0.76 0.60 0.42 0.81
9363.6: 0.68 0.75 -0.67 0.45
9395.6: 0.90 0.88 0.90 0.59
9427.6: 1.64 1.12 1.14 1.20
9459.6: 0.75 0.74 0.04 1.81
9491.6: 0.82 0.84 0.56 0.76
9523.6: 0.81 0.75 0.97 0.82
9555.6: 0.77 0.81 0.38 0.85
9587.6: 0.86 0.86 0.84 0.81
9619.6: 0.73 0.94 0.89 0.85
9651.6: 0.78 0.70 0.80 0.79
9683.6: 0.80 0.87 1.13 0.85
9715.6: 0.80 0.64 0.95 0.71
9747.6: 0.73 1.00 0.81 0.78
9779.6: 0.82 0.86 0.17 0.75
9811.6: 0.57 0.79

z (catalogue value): 0.403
